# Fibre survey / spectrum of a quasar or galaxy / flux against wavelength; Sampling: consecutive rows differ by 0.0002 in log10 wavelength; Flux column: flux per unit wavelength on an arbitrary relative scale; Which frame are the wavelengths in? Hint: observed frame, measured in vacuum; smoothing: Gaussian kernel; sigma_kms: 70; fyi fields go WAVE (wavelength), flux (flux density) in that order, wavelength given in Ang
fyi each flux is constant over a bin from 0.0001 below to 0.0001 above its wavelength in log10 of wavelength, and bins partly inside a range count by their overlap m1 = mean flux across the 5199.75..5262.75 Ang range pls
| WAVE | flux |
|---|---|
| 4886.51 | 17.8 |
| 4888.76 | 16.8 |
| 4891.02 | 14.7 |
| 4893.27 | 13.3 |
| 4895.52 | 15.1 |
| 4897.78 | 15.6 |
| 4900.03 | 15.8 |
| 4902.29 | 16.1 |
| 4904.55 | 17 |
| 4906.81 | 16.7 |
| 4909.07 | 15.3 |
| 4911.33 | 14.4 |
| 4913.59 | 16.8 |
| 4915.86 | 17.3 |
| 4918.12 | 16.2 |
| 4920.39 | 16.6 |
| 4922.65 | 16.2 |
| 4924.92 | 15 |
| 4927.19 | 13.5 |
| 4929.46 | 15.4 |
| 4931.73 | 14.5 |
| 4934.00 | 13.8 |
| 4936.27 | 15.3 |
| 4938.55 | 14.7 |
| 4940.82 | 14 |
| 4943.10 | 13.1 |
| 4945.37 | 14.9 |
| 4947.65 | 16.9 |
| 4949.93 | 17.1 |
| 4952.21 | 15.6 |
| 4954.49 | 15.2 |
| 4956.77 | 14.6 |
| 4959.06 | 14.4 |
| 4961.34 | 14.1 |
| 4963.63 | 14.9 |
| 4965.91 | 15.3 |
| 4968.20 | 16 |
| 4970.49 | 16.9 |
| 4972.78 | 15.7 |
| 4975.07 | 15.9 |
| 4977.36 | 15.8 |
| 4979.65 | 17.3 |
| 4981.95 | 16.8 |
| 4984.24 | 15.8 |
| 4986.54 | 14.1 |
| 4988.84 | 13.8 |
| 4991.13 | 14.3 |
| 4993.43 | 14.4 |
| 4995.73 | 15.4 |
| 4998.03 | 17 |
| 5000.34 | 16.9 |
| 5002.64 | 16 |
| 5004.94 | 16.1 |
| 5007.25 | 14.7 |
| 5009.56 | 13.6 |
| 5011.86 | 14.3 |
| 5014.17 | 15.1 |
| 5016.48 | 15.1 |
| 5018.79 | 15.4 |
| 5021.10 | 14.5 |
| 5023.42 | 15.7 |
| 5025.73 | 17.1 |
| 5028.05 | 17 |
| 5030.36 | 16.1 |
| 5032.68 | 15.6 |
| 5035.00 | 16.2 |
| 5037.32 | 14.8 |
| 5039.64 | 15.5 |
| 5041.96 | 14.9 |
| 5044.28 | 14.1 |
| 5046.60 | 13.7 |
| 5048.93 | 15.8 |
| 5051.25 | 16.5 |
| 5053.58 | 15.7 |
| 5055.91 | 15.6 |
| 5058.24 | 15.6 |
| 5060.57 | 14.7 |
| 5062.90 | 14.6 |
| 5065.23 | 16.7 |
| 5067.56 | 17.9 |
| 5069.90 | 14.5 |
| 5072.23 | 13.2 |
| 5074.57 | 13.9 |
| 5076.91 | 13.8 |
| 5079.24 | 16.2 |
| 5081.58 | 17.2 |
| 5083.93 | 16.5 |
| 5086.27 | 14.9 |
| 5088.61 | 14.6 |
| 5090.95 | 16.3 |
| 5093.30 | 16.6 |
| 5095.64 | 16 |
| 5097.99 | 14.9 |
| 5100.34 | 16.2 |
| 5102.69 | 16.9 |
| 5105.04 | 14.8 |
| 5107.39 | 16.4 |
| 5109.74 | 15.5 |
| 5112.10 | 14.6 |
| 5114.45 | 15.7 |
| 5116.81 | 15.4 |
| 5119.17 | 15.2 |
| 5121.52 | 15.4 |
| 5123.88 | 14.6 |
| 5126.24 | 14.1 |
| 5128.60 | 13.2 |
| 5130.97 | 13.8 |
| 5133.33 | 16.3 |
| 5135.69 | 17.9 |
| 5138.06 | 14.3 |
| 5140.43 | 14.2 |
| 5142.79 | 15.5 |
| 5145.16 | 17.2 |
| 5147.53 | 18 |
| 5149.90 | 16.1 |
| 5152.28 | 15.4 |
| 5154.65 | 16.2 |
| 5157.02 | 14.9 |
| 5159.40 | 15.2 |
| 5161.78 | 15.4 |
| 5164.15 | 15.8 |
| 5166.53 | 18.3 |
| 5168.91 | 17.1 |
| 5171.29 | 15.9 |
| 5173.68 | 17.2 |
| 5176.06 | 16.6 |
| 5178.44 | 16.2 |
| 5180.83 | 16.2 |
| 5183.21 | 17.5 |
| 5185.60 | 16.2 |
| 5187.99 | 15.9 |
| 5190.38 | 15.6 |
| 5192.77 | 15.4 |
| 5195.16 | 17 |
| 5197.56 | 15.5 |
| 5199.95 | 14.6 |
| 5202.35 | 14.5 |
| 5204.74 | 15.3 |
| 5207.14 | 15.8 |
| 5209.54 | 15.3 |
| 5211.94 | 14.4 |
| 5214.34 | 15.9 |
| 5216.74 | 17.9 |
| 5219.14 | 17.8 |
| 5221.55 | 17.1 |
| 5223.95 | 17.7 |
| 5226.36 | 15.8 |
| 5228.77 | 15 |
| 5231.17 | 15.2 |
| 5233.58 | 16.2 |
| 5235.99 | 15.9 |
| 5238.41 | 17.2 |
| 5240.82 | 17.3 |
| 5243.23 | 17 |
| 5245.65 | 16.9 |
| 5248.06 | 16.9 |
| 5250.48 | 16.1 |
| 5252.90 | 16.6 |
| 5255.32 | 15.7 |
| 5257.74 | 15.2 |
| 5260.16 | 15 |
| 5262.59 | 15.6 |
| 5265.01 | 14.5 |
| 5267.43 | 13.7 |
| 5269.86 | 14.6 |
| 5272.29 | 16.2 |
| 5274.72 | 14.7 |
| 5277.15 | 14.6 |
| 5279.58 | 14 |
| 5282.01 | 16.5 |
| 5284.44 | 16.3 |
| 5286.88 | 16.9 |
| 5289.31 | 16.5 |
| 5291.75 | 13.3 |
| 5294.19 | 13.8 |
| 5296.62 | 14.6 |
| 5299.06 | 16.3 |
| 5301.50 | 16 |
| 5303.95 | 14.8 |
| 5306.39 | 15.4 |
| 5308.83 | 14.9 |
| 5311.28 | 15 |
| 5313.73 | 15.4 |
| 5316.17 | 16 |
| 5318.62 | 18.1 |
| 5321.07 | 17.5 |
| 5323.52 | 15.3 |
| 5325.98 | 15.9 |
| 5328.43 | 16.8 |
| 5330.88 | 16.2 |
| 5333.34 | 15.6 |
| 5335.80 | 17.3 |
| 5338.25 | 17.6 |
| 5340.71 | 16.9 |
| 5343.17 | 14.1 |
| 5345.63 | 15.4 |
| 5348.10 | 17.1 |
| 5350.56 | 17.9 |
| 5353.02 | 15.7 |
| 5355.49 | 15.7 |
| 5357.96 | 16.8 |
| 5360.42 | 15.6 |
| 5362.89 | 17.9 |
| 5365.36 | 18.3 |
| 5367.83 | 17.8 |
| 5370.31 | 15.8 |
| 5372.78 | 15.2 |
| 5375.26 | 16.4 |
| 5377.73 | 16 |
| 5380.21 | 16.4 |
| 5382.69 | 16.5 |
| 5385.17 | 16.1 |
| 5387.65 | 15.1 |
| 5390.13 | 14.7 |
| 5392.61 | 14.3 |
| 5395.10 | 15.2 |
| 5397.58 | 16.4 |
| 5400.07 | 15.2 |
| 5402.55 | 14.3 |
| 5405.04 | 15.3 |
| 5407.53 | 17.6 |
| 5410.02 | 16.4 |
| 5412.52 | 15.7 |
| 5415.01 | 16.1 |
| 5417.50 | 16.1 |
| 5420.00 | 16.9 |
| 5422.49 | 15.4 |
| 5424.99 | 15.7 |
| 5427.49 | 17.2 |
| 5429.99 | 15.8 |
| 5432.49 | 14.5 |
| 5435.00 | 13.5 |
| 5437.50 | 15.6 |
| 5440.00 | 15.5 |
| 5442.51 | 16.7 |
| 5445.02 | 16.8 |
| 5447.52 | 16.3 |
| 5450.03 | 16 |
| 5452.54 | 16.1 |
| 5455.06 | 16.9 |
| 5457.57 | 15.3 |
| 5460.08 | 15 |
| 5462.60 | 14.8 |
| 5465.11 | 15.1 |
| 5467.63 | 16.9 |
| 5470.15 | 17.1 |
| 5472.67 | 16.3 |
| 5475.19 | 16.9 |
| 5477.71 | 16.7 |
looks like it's 16.1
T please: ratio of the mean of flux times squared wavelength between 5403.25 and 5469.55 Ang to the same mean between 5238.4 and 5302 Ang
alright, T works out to 1.08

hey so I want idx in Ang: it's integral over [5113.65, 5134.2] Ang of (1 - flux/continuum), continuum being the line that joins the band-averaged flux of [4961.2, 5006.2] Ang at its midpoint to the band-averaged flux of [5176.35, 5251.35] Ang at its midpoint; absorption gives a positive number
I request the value 1.5 Ang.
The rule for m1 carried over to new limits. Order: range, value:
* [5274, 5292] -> 15.5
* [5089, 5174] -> 15.7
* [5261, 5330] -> 15.5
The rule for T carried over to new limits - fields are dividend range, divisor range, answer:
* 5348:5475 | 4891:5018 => 1.24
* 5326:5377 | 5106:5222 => 1.12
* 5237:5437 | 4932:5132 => 1.17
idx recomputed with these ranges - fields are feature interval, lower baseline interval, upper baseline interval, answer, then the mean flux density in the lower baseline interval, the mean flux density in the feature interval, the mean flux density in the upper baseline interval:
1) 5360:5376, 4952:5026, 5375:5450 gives -1.1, 15.4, 16.8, 15.8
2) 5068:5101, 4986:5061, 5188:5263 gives 0.3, 15.3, 15.4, 16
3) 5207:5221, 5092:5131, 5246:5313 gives -0.9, 15.3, 16.3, 15.3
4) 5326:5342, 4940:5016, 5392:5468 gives -1.0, 15.3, 16.7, 15.8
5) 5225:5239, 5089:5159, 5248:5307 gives -0.4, 15.6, 15.8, 15.3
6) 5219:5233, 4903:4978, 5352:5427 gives -0.4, 15.4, 16.3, 16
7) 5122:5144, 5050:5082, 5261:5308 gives 0.6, 15.4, 14.9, 15.2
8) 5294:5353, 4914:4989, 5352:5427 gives -0.4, 15.4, 16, 16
